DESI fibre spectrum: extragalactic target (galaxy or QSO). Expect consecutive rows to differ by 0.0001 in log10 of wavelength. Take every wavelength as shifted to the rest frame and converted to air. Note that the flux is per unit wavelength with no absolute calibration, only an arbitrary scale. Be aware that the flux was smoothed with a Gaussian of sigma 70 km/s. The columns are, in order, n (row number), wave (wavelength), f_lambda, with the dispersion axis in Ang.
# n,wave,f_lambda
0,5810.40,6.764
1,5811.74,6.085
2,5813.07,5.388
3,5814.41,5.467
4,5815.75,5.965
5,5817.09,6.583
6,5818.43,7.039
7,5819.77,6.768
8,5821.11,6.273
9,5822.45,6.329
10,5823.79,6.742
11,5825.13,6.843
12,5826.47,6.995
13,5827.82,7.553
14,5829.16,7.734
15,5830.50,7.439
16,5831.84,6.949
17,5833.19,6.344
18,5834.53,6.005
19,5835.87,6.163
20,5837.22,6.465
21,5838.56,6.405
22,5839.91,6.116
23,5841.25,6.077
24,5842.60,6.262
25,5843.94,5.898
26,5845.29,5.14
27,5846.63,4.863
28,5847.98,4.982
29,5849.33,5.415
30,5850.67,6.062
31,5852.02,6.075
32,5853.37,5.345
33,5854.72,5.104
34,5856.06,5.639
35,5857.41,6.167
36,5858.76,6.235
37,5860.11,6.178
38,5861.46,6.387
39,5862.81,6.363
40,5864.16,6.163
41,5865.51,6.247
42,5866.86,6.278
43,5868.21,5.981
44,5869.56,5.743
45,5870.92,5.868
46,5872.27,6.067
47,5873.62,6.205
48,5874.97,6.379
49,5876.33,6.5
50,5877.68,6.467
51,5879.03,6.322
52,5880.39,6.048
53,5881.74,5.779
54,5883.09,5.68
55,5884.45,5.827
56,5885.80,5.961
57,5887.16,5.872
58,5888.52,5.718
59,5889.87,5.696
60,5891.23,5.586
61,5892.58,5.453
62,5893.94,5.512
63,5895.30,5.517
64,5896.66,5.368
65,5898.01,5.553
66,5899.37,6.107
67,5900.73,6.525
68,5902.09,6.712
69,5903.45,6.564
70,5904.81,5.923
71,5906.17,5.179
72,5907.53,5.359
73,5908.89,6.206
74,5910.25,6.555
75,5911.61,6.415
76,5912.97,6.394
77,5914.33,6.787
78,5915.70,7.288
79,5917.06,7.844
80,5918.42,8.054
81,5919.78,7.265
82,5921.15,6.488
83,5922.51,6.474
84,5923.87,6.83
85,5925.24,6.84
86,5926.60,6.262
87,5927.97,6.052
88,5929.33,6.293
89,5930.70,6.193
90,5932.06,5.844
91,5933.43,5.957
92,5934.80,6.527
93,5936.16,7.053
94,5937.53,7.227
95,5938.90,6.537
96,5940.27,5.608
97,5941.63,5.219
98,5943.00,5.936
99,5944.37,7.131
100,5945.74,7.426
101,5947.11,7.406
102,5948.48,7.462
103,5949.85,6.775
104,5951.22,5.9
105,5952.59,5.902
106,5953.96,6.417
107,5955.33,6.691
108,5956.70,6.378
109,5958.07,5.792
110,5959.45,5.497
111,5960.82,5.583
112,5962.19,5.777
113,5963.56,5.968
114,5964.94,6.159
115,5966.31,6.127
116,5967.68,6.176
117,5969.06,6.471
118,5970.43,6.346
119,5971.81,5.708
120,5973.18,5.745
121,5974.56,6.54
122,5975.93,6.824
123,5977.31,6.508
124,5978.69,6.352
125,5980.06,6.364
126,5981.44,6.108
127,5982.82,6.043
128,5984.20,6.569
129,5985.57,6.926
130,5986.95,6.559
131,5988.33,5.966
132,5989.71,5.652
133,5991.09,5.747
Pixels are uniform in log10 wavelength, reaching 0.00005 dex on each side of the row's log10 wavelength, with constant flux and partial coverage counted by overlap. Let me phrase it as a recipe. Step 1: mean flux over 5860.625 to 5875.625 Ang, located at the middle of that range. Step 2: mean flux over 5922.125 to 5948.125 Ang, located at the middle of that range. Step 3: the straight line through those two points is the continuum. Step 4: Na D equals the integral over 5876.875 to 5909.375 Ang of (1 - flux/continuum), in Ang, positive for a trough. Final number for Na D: 2.1 Ang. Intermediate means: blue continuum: 6.15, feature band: 5.87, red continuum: 6.48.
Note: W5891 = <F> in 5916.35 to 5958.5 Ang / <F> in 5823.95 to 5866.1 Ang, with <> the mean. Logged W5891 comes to 1.06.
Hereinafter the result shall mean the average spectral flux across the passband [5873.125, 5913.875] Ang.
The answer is 5.98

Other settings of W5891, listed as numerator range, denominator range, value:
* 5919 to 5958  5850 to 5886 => 1.08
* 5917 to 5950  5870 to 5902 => 1.12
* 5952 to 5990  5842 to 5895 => 1.05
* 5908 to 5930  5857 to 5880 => 1.09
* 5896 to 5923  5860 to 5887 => 1.06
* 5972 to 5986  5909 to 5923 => 0.92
